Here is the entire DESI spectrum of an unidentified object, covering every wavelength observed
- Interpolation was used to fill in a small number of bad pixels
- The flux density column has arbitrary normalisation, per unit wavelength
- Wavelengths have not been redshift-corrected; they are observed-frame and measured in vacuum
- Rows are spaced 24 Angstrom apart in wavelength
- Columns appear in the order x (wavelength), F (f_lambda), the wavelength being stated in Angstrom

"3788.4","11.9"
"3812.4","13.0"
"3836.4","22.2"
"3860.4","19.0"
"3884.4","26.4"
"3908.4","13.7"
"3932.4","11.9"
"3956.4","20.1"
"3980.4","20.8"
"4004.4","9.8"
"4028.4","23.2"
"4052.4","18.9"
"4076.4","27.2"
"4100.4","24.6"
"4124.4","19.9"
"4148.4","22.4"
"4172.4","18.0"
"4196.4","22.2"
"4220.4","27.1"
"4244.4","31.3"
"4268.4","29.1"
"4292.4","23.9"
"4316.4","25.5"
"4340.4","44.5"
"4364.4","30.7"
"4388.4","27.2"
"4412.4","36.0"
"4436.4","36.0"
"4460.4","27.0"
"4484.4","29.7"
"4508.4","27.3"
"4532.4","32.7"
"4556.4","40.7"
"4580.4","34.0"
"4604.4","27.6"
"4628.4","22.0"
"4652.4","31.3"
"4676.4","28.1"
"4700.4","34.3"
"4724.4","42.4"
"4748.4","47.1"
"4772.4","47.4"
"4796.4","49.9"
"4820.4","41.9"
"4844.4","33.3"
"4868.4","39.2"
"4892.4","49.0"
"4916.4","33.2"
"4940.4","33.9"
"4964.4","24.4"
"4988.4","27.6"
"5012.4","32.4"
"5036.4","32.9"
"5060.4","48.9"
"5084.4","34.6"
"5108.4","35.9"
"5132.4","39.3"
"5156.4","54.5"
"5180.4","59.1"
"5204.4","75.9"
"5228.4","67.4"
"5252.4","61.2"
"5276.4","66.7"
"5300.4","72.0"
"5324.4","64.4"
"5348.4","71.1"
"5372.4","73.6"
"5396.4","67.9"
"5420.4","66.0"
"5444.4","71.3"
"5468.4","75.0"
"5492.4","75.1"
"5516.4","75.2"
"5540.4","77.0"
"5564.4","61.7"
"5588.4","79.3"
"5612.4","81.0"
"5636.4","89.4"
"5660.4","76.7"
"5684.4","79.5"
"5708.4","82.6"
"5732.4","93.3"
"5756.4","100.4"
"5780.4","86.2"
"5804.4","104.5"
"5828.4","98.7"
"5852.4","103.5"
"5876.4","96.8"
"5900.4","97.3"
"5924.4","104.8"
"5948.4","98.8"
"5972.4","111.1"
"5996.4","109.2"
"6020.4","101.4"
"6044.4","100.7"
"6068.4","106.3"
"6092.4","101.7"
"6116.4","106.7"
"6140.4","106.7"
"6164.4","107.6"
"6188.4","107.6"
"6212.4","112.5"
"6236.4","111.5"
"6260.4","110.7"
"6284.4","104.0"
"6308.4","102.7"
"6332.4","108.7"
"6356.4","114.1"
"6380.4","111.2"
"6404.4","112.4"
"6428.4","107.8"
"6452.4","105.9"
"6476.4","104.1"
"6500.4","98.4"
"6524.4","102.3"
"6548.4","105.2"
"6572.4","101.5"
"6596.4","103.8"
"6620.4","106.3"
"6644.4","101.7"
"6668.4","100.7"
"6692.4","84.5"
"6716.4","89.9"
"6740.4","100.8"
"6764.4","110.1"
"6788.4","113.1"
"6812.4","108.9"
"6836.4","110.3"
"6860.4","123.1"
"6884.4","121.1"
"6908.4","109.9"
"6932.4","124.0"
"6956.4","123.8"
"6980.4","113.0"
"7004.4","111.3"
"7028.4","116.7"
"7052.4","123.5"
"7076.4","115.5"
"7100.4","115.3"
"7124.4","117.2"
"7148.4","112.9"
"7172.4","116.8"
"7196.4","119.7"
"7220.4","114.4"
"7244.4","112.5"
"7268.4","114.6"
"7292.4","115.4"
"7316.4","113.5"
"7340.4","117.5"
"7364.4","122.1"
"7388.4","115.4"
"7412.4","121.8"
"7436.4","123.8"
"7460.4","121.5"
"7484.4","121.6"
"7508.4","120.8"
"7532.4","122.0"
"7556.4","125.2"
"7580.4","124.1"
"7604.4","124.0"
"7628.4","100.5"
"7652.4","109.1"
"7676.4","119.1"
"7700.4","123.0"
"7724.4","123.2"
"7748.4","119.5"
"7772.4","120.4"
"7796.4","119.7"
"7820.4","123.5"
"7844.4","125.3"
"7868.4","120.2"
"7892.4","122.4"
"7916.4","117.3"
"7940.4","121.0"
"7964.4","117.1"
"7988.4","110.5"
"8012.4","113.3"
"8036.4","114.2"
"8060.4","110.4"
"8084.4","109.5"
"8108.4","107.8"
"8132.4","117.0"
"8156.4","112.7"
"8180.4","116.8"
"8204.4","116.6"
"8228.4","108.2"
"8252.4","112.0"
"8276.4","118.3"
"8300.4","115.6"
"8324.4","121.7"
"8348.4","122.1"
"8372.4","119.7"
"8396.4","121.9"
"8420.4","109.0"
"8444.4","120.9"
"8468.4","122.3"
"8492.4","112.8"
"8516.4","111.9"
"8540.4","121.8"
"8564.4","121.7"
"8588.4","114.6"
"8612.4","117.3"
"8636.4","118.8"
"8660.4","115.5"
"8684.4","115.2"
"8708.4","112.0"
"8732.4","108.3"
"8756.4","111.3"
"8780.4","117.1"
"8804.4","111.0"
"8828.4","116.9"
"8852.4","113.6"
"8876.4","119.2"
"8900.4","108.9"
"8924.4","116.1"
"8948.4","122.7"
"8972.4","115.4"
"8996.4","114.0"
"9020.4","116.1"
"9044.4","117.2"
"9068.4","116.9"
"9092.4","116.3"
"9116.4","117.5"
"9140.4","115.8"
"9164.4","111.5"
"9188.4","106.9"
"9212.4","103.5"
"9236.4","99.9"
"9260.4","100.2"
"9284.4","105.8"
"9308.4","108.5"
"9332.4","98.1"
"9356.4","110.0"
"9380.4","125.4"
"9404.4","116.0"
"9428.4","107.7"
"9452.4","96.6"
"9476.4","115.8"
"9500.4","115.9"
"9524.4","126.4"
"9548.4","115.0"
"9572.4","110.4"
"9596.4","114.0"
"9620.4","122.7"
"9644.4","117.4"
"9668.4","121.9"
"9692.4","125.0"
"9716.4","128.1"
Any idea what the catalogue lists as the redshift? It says 0.295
